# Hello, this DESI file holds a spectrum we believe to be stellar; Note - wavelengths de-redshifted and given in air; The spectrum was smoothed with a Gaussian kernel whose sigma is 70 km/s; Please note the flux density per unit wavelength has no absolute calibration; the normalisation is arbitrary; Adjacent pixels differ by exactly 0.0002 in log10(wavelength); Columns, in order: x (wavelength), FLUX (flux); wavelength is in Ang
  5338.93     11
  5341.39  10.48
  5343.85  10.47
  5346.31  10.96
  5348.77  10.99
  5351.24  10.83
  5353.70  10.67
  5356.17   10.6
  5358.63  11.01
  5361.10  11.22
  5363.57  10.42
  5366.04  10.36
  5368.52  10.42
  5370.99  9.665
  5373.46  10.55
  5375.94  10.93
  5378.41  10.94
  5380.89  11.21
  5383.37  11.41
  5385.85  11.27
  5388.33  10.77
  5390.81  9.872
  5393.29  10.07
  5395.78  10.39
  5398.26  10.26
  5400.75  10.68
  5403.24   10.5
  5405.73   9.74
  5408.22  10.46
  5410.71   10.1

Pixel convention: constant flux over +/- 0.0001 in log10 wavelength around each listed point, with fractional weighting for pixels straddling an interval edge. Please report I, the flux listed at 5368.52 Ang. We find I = 10.42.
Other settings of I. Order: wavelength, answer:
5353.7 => 10.67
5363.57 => 10.42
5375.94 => 10.93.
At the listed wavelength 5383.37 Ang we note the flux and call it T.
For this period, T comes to 11.41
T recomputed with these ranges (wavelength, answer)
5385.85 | 11.27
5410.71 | 10.1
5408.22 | 10.46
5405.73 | 9.74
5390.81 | 9.872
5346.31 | 10.96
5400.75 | 10.68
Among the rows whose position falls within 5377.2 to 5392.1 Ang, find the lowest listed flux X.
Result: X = 9.872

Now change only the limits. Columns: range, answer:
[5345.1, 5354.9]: 10.67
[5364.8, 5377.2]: 9.665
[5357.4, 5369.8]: 10.36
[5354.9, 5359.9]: 10.6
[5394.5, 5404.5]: 10.26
